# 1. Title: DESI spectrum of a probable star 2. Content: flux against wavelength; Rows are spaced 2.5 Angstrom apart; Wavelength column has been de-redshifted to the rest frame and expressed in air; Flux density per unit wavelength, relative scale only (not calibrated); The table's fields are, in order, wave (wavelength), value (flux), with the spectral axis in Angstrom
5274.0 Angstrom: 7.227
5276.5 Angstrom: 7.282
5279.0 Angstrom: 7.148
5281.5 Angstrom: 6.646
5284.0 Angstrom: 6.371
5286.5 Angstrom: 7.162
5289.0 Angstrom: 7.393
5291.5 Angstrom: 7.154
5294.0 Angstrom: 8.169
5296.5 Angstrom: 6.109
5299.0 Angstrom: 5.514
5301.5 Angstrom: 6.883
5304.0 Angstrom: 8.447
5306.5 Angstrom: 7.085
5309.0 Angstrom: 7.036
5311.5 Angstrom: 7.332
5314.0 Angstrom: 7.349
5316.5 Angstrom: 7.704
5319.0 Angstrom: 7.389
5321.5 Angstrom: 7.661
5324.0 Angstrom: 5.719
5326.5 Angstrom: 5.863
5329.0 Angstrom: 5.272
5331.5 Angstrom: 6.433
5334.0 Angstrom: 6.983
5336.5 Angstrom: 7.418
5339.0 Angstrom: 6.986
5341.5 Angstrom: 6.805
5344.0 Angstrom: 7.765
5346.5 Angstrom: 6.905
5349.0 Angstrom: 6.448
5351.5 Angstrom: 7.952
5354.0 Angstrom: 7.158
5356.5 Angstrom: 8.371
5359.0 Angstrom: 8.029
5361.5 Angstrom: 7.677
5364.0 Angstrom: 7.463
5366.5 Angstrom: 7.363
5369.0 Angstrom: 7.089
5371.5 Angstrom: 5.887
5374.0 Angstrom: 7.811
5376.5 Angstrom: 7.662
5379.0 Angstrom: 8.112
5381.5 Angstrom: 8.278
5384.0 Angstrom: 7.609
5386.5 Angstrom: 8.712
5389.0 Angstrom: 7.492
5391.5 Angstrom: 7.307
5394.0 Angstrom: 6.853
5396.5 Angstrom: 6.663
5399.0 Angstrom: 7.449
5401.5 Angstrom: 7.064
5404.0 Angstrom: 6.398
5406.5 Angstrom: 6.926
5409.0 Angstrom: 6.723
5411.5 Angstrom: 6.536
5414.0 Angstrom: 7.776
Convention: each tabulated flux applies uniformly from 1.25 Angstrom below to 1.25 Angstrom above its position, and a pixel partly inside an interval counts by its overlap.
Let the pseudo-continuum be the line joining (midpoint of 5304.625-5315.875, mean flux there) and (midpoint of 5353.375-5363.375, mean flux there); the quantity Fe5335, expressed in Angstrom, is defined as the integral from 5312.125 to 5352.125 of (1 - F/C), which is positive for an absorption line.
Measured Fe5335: 3.3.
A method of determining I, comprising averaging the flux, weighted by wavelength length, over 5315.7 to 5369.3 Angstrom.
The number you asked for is 7.11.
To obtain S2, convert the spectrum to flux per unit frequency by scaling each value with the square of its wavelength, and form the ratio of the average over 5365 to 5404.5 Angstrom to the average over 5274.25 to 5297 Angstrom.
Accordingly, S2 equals 1.1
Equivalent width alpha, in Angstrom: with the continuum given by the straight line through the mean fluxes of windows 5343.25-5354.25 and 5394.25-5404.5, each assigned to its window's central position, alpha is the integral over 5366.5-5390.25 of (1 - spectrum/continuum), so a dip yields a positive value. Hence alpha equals -1.9 Angstrom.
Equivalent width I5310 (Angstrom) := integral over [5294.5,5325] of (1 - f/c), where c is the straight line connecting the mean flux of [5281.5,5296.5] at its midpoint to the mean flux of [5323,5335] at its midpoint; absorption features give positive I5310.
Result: -2.4 Angstrom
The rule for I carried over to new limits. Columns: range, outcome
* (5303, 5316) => 7.45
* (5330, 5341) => 6.91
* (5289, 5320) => 7.19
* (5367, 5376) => 7.03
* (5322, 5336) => 6.21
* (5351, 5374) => 7.45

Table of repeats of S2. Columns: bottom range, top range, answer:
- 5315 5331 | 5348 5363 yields 1.17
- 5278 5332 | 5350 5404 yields 1.11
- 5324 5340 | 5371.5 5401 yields 1.20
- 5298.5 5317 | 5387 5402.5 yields 1.03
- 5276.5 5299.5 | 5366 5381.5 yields 1.10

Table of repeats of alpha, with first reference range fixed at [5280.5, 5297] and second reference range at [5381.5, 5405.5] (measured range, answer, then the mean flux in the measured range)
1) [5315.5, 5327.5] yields 0.4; 6.87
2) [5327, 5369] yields 0.3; 7.16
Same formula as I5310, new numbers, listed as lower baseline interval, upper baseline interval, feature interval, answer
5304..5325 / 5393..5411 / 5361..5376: -0.44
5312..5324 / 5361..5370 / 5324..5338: 1.90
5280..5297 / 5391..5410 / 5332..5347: -0.30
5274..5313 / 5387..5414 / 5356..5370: -1.19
